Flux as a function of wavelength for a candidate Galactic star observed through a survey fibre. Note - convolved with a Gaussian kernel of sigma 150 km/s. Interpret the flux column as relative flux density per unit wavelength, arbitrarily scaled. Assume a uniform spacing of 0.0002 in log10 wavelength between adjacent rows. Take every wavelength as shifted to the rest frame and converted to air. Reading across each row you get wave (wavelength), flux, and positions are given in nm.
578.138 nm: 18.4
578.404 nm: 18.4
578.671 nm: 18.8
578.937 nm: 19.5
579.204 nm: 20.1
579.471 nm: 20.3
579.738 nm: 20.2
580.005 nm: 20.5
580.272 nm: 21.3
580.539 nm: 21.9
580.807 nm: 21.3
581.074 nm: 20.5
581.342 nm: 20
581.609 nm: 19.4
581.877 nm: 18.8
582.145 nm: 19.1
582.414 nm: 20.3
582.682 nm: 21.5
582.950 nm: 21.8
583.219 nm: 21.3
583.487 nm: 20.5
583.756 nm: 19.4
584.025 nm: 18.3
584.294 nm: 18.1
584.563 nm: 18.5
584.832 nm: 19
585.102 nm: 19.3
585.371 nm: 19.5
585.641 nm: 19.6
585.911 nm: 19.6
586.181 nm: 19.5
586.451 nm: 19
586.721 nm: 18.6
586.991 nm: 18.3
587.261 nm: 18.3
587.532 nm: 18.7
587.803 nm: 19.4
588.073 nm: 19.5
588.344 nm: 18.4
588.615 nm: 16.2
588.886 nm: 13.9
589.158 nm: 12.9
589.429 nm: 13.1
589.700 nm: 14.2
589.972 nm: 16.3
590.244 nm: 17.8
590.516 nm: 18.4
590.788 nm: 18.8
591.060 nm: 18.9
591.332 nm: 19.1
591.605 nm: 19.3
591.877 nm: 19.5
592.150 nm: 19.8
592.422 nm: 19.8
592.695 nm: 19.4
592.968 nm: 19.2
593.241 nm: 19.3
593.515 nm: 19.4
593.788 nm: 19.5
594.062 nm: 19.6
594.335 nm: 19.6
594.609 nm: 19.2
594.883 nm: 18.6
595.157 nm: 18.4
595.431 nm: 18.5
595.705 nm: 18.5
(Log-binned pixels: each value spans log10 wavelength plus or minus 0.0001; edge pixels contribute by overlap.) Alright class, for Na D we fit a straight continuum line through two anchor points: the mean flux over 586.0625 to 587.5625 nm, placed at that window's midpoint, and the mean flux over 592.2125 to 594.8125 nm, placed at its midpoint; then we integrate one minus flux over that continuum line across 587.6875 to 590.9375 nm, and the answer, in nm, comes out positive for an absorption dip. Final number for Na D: 0.415 nm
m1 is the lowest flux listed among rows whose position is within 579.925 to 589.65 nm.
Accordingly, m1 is 12.9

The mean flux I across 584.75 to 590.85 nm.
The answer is 17.7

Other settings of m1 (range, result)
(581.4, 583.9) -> 18.8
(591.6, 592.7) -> 19.3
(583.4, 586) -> 18.1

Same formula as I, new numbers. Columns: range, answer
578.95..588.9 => 19.5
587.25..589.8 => 16.4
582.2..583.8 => 20.8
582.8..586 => 19.6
